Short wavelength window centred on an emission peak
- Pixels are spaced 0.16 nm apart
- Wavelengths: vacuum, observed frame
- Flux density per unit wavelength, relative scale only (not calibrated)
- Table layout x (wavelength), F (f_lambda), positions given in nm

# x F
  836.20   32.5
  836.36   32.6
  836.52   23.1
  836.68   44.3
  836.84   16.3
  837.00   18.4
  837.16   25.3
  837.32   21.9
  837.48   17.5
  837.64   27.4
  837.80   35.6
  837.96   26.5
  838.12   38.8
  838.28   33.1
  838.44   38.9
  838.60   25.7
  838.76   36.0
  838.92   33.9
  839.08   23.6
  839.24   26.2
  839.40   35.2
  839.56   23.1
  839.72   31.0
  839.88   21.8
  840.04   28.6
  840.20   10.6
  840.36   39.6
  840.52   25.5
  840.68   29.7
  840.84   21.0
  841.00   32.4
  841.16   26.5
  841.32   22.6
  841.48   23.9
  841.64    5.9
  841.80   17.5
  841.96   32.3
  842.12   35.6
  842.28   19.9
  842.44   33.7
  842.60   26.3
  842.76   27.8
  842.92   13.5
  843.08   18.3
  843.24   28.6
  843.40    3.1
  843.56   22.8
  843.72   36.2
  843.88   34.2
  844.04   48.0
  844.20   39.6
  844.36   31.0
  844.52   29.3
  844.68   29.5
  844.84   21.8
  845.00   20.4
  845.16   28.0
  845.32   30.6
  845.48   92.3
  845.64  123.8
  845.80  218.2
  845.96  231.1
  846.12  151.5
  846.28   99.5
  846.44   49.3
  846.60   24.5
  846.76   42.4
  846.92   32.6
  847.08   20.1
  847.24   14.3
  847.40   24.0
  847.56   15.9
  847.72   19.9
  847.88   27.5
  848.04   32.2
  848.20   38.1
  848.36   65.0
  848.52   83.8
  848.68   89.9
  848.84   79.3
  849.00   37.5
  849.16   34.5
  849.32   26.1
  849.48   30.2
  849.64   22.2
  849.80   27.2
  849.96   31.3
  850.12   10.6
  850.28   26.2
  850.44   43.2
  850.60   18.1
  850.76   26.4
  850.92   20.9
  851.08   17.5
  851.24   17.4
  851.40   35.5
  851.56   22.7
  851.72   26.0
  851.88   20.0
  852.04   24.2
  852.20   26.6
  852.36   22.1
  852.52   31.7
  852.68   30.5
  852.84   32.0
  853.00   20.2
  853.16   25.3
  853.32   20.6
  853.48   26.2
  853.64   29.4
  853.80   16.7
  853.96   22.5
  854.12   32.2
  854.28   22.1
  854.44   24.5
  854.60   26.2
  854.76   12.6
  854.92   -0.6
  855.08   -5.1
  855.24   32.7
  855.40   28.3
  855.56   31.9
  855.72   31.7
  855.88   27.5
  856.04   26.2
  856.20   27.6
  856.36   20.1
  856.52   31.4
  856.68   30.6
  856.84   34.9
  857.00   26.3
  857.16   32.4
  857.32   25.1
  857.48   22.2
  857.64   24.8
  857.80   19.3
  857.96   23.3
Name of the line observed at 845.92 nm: H-alpha 6563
